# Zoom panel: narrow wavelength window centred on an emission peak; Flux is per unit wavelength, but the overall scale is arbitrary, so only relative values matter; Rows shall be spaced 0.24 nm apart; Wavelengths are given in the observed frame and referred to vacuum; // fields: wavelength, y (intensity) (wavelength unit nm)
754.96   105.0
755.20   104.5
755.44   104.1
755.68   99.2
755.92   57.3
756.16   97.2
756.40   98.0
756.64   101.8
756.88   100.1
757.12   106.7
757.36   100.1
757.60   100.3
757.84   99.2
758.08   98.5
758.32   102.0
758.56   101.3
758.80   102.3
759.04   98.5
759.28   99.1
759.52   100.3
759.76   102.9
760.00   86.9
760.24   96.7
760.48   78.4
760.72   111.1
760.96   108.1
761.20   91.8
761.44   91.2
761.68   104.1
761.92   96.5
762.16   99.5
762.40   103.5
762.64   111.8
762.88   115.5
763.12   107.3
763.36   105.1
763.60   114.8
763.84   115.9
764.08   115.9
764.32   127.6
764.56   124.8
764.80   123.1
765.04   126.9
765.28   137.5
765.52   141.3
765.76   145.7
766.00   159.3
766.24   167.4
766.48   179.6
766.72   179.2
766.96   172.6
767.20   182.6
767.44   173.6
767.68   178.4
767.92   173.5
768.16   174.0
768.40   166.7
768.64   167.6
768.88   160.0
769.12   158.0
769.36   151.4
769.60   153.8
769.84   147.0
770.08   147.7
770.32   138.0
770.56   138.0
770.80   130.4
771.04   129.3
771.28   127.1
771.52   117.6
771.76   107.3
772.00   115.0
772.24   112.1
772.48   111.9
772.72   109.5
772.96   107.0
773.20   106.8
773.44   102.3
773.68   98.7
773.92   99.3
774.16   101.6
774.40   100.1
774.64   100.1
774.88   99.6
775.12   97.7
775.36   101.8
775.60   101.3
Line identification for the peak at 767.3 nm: Mg II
